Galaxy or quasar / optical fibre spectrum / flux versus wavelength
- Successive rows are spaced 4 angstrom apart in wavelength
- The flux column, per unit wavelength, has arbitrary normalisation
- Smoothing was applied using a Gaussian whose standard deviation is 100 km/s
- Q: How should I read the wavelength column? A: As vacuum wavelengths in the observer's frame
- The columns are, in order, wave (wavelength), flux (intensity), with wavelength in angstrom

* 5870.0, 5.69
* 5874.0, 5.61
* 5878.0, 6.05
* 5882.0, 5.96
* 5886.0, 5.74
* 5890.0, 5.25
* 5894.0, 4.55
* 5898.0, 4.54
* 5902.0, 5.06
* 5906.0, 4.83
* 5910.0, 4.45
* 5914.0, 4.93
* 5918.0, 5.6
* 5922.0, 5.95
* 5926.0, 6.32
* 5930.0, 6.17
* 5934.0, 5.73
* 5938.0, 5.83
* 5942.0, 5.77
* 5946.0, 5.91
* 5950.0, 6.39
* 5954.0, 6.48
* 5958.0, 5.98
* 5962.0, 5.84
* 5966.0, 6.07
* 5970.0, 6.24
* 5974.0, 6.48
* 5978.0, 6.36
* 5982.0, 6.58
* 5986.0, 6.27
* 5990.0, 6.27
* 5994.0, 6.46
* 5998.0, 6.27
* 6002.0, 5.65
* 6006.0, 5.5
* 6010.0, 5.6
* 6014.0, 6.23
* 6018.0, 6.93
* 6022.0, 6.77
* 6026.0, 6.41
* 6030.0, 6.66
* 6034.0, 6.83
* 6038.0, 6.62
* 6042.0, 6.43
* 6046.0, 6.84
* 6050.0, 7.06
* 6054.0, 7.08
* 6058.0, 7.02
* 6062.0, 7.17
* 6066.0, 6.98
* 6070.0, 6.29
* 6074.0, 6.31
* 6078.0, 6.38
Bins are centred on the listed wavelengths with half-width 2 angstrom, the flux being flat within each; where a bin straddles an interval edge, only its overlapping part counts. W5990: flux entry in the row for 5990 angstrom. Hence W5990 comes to 6.27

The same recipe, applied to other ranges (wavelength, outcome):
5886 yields 5.74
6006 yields 5.5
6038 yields 6.62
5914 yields 4.93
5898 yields 4.54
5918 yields 5.6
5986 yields 6.27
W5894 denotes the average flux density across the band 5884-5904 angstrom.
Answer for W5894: 5.03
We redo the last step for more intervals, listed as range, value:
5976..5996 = 6.39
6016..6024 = 6.85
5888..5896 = 4.9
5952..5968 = 6.09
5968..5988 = 6.39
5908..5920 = 4.99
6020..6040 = 6.66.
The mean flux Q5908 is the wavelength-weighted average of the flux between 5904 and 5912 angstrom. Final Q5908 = 4.64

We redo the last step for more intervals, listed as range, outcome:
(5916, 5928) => 5.96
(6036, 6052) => 6.74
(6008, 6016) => 5.92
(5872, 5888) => 5.84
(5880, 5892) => 5.65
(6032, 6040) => 6.72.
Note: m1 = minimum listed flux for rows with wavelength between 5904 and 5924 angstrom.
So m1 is 4.45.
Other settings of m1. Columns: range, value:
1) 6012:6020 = 6.23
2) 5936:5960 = 5.77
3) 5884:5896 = 4.55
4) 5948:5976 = 5.84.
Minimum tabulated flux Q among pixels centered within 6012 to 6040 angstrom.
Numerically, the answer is 6.23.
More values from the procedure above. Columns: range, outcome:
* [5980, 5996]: 6.27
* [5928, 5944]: 5.73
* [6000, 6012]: 5.5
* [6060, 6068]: 6.98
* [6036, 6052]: 6.43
